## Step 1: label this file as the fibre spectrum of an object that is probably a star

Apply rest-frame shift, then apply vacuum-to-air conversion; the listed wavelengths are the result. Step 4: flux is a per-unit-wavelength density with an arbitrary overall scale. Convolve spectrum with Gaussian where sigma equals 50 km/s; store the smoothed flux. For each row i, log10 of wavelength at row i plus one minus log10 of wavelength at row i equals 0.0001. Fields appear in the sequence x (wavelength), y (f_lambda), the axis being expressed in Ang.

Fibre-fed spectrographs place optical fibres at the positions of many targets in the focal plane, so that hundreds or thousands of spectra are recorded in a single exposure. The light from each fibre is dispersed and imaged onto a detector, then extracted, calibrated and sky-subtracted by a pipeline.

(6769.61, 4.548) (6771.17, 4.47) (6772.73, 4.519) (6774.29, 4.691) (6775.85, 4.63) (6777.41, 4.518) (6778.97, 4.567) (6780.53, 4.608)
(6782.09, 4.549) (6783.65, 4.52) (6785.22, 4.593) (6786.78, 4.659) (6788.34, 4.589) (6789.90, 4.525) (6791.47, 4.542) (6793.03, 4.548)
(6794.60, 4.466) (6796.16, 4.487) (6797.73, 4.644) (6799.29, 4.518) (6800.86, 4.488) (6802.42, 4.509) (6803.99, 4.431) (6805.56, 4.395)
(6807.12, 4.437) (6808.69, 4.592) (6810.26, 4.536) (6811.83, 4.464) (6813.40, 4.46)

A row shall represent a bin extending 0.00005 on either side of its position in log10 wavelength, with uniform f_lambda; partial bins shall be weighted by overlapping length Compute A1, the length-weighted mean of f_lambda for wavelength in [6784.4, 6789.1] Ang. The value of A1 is 4.61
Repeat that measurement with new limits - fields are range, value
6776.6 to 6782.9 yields 4.56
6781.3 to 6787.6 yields 4.58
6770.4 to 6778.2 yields 4.57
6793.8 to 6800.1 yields 4.53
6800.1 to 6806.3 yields 4.46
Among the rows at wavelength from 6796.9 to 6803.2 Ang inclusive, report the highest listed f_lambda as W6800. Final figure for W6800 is 4.644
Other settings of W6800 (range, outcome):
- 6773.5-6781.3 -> 4.691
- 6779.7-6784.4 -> 4.608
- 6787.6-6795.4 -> 4.589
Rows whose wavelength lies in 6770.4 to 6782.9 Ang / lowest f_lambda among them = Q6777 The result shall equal 4.47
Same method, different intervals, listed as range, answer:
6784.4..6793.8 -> 4.525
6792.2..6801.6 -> 4.466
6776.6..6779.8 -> 4.518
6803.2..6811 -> 4.395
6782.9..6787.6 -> 4.52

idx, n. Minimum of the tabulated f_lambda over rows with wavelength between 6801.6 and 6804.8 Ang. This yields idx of 4.431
